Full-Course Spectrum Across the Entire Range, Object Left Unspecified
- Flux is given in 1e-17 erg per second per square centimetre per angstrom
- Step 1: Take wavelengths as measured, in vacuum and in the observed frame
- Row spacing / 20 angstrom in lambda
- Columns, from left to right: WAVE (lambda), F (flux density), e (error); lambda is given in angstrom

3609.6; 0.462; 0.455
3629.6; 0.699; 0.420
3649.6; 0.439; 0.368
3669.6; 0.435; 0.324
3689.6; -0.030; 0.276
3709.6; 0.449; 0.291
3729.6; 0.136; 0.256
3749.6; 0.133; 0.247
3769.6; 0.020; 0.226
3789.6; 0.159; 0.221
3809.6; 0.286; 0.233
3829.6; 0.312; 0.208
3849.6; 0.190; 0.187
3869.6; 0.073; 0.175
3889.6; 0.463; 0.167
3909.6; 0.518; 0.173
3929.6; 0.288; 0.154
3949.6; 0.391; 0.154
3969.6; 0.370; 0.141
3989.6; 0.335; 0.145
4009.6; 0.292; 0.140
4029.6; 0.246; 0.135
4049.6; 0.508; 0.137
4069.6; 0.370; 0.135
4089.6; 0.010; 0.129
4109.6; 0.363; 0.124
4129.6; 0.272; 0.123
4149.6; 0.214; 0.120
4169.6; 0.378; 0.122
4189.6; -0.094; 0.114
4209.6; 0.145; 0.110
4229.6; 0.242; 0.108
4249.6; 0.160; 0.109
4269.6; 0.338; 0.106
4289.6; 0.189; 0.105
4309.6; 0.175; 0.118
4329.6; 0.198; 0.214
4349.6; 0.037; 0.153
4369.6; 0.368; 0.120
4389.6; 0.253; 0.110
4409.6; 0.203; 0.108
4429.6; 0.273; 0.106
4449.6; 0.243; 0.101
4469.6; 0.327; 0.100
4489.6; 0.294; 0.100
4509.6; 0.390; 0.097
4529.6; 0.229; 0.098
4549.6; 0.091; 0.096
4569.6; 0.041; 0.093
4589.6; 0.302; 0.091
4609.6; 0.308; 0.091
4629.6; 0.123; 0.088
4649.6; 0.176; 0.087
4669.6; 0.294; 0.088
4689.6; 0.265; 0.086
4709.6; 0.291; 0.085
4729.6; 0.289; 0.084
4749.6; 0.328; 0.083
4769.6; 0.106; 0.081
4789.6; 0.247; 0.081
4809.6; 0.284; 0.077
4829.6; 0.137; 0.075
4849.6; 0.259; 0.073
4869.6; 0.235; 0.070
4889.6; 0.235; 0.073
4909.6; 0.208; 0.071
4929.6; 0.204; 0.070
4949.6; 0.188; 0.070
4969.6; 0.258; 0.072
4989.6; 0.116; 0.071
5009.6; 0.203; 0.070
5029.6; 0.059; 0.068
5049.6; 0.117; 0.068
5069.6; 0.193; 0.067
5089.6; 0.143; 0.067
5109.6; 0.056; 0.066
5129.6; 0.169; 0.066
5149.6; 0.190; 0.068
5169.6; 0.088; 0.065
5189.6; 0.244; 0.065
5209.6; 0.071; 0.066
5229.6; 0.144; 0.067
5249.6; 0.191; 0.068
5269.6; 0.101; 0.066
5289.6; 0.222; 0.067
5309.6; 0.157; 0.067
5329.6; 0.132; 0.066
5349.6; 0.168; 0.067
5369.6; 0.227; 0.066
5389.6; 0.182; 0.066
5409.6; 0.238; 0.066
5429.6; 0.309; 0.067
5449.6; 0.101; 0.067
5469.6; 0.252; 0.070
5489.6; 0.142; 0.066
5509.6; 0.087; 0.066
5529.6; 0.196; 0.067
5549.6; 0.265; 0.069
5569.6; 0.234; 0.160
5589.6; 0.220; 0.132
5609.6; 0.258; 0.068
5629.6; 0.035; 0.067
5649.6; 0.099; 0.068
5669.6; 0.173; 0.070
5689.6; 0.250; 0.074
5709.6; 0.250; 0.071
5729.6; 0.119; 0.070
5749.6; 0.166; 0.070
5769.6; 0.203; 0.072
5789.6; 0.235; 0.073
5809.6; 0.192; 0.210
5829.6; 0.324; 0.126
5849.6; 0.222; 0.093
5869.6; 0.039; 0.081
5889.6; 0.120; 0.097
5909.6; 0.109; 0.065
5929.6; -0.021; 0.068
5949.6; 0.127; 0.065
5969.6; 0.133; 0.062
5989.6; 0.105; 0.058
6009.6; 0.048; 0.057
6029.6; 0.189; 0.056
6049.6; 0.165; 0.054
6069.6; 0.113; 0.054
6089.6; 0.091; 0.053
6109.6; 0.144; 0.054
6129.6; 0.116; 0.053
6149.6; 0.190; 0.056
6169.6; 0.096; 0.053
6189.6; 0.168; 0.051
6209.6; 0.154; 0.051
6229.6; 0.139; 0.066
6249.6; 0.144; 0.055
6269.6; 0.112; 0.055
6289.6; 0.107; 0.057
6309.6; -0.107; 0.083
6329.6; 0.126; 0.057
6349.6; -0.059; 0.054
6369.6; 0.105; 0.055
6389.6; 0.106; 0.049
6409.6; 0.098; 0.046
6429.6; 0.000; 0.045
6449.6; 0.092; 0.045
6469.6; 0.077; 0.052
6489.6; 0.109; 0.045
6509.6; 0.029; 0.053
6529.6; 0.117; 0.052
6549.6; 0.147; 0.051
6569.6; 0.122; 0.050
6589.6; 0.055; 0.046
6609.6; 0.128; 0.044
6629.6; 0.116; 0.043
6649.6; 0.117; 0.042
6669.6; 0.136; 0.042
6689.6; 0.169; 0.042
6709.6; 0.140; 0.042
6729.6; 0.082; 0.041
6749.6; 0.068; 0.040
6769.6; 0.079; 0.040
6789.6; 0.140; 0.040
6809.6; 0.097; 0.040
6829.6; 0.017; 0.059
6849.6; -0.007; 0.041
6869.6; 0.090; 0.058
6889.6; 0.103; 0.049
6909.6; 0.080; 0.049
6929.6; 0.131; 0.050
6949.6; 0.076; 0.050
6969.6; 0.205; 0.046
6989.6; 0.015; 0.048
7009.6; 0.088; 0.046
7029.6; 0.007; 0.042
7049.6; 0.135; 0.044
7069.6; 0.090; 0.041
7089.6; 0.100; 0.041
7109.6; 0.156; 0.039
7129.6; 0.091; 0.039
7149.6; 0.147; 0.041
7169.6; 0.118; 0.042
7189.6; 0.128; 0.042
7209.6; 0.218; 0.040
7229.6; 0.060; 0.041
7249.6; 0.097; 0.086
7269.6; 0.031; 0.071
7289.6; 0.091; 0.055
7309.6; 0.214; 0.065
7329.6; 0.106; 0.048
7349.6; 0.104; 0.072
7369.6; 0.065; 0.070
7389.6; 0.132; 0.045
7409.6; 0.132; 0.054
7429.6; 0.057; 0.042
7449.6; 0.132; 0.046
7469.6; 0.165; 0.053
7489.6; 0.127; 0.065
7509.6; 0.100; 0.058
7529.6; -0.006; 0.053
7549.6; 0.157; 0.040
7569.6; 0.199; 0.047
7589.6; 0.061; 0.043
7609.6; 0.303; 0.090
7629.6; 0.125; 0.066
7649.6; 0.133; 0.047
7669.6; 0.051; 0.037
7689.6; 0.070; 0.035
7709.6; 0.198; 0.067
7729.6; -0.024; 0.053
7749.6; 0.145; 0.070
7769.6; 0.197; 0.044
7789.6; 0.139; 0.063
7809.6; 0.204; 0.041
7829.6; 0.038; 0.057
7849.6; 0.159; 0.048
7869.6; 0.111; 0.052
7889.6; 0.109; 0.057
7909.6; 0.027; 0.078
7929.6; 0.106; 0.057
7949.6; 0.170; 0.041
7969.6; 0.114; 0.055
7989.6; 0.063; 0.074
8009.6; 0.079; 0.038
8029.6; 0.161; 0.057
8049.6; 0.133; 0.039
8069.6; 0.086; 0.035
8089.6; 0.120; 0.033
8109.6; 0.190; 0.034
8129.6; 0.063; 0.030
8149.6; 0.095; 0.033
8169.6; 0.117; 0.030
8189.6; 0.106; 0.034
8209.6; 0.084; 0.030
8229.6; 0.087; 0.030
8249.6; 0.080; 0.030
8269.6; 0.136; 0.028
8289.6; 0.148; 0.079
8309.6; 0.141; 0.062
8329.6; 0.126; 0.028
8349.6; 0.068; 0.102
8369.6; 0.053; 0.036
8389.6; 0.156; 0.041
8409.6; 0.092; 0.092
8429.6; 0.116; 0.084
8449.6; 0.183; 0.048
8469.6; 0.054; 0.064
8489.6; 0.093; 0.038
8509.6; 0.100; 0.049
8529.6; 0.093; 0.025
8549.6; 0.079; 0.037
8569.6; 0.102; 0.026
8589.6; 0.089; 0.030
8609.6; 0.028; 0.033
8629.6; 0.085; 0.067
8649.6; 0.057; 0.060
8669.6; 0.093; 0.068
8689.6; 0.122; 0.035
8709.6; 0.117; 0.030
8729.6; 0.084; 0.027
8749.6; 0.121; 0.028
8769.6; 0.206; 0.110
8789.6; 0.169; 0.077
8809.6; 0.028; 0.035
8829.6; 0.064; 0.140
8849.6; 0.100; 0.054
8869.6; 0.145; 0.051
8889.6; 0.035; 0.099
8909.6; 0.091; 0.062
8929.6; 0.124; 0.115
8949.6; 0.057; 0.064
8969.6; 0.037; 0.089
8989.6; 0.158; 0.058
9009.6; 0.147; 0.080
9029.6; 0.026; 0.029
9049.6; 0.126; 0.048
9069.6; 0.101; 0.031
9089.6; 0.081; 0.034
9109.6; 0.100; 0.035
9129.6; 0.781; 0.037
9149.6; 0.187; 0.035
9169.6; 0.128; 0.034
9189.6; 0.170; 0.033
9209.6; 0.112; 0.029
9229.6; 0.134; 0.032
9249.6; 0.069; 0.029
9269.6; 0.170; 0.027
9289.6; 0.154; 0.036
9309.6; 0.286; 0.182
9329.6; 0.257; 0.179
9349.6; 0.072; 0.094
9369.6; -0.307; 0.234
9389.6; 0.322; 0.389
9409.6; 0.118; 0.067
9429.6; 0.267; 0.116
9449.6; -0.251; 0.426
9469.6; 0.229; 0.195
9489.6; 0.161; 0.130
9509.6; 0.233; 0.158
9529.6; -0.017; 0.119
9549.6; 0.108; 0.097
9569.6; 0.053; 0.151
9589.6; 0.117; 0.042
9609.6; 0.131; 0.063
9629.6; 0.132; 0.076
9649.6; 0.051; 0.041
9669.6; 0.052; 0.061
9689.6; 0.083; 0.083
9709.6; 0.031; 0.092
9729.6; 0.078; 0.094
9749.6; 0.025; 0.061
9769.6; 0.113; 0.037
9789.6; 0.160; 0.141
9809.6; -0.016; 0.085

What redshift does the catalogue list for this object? 1.449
